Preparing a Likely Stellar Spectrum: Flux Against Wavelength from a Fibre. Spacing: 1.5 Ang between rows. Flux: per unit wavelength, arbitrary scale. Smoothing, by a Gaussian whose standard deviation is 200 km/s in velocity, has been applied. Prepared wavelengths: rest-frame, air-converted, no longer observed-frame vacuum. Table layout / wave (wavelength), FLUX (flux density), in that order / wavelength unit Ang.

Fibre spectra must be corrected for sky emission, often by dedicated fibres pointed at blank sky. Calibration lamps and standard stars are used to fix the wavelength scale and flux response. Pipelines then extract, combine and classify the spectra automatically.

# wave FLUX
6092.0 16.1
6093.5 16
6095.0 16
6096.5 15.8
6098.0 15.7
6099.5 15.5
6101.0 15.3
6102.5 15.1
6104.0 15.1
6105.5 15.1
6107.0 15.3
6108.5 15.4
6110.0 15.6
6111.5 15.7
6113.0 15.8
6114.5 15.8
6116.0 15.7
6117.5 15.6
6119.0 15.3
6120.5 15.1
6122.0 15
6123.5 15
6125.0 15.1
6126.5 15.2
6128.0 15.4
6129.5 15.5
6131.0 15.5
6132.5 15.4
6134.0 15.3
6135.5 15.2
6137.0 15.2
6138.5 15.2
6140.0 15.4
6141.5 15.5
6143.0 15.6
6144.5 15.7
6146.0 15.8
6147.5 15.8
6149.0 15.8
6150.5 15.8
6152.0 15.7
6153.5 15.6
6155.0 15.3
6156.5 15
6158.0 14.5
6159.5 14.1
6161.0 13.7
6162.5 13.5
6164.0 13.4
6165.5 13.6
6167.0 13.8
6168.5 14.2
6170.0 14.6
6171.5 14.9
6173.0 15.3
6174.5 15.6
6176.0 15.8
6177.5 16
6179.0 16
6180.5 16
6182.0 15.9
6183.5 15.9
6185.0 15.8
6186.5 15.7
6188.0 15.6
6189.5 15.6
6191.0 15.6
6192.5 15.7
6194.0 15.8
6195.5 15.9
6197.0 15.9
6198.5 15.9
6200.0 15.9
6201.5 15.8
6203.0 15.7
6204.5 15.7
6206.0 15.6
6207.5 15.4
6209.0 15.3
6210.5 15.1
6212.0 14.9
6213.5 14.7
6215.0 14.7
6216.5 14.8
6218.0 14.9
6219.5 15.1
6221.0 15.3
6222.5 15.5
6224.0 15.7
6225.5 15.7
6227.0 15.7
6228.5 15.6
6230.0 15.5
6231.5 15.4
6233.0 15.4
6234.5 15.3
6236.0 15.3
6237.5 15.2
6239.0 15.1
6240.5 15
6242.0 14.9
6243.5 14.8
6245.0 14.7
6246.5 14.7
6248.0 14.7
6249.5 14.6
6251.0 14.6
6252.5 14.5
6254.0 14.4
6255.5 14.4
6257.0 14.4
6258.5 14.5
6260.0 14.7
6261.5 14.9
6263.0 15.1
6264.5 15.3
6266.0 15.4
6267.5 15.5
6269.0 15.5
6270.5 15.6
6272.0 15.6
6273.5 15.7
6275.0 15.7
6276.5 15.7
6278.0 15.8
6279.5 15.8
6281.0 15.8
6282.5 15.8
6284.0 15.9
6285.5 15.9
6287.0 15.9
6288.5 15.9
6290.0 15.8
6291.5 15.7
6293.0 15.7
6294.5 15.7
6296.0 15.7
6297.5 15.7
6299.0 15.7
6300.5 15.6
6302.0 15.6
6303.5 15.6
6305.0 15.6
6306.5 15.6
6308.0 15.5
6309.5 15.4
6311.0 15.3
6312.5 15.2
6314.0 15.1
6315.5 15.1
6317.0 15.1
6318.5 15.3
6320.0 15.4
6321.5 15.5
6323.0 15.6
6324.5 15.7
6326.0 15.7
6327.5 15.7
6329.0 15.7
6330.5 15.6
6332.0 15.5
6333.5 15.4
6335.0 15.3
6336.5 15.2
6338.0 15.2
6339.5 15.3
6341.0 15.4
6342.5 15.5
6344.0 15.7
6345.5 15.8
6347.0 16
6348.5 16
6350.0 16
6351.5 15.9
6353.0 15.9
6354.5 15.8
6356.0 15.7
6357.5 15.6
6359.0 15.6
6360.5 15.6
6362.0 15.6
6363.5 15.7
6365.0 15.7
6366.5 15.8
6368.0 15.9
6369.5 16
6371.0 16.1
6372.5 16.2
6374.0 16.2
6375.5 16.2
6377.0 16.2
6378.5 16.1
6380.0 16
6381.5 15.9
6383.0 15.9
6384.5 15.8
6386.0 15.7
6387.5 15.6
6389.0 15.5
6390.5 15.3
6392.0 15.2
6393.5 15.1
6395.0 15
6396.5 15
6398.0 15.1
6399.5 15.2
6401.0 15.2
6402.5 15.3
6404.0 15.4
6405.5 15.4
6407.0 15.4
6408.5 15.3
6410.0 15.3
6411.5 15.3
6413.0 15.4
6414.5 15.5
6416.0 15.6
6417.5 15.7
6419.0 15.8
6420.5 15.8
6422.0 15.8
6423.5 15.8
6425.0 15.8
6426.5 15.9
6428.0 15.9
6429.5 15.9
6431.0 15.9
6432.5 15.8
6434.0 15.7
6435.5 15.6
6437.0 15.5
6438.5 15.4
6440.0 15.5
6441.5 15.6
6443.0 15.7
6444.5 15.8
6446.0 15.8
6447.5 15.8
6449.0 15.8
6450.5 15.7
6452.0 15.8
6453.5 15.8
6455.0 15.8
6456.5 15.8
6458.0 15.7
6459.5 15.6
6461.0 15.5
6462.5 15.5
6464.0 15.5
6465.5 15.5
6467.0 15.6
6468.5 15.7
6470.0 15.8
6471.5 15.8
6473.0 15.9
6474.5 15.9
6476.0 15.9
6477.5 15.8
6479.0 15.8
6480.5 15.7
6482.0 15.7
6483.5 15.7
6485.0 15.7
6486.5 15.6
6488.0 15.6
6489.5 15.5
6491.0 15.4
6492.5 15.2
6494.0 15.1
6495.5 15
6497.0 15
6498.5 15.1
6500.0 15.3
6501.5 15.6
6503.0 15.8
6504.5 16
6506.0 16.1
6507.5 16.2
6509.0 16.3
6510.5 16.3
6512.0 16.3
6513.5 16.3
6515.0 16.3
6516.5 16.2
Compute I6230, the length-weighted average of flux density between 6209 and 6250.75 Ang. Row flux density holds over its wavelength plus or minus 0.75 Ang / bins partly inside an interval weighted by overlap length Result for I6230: 15.1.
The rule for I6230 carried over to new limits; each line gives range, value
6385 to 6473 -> 15.6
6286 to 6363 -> 15.6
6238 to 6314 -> 15.3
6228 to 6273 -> 15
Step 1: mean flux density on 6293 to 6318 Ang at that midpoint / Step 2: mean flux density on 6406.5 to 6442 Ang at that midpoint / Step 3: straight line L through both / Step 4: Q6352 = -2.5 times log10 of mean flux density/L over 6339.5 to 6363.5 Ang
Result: -0.013 mag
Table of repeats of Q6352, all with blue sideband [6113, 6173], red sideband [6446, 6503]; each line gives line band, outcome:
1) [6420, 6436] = -0.02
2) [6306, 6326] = 0.00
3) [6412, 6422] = -0.01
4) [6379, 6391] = -0.02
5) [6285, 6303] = -0.03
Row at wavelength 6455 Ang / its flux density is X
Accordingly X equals 15.8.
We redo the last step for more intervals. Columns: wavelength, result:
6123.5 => 15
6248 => 14.7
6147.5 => 15.8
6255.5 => 14.4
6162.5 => 13.5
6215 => 14.7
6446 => 15.8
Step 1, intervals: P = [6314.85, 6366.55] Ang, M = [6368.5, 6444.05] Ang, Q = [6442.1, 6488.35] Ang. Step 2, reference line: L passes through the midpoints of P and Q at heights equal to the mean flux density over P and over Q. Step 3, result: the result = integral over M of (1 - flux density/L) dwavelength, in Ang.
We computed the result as 0.12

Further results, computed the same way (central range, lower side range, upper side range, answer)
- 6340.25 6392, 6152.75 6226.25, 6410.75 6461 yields -0.81 Ang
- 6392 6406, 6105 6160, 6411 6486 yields 0.42 Ang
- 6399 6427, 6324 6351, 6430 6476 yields 0.25 Ang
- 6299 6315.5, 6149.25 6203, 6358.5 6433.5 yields 0.05 Ang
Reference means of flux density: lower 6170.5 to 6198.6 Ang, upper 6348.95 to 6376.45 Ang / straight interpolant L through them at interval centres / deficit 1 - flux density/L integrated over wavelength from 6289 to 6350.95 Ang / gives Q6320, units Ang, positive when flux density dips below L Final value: 1.1 Ang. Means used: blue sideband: 15.7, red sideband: 15.9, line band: 15.5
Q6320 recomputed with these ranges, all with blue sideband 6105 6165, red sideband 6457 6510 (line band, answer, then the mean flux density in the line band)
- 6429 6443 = -0.1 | 15.7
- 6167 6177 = 0.2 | 15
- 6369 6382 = -0.5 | 16.1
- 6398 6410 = 0.2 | 15.3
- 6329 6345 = 0.0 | 15.4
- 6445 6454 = -0.1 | 15.8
